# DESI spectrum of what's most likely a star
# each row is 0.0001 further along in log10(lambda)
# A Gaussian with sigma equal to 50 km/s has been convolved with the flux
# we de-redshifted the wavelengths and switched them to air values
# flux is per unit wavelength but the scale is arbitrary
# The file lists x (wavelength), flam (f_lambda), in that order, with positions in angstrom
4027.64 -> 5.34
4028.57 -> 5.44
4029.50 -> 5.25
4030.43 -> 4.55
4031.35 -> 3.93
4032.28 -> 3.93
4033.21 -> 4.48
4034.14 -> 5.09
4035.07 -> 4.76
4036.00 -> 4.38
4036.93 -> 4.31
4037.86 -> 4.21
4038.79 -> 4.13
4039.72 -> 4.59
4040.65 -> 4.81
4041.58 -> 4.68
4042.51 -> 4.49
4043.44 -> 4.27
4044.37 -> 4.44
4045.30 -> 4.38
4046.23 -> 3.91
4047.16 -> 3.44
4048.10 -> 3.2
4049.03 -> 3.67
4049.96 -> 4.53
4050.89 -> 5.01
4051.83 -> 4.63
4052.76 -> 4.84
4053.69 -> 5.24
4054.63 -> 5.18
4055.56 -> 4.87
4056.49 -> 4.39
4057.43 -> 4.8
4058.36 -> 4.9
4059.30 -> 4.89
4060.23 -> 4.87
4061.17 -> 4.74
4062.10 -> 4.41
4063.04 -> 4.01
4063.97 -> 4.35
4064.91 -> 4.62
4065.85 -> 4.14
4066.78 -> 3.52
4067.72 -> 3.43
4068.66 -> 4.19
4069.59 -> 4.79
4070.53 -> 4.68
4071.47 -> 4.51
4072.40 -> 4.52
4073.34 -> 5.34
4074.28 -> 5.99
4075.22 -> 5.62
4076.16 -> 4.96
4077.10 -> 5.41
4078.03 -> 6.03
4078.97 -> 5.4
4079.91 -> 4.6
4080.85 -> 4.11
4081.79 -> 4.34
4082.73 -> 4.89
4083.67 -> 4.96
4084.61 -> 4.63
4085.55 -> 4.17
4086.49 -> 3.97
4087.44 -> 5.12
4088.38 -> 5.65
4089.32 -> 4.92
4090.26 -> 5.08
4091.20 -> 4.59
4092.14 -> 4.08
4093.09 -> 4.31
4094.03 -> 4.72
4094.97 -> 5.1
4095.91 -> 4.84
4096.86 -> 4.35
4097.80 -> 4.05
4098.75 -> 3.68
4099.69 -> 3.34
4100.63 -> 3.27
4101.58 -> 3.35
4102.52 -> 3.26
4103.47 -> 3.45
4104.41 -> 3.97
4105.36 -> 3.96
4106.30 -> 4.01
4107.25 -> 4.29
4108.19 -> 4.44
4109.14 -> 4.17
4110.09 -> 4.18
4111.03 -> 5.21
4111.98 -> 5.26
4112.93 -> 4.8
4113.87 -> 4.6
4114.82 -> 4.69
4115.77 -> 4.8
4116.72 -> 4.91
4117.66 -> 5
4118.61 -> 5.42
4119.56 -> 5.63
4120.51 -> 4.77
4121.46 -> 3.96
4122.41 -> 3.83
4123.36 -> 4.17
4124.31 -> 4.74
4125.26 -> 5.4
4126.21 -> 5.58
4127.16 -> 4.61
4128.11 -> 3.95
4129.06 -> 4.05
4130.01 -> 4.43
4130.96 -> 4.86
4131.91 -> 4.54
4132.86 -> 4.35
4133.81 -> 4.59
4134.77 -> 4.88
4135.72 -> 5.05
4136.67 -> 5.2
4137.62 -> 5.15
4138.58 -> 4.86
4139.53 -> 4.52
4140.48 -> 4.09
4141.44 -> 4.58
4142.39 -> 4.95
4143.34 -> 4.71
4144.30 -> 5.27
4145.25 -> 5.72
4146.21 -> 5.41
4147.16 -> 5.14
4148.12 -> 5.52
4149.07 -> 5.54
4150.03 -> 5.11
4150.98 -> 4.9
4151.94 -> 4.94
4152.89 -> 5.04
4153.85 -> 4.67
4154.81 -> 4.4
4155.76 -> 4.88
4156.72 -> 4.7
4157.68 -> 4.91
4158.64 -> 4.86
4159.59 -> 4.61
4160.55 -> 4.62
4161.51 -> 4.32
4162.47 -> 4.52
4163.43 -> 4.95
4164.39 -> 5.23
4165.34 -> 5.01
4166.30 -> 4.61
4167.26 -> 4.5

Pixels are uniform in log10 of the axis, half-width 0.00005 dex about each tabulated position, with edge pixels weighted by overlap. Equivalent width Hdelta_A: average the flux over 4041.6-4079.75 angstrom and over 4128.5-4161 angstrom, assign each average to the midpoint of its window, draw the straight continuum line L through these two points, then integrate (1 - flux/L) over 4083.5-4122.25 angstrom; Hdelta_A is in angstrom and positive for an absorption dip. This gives 2.3 angstrom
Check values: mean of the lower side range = 4.62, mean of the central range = 4.45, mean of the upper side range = 4.85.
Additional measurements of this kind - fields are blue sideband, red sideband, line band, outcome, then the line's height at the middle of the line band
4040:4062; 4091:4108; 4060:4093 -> -3.37 angstrom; 4.27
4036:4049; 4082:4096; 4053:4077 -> -1.26 angstrom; 4.46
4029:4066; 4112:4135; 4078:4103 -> 0.86 angstrom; 4.61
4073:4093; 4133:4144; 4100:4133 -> 2.61 angstrom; 4.83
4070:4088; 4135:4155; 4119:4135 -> 1.17 angstrom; 4.97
